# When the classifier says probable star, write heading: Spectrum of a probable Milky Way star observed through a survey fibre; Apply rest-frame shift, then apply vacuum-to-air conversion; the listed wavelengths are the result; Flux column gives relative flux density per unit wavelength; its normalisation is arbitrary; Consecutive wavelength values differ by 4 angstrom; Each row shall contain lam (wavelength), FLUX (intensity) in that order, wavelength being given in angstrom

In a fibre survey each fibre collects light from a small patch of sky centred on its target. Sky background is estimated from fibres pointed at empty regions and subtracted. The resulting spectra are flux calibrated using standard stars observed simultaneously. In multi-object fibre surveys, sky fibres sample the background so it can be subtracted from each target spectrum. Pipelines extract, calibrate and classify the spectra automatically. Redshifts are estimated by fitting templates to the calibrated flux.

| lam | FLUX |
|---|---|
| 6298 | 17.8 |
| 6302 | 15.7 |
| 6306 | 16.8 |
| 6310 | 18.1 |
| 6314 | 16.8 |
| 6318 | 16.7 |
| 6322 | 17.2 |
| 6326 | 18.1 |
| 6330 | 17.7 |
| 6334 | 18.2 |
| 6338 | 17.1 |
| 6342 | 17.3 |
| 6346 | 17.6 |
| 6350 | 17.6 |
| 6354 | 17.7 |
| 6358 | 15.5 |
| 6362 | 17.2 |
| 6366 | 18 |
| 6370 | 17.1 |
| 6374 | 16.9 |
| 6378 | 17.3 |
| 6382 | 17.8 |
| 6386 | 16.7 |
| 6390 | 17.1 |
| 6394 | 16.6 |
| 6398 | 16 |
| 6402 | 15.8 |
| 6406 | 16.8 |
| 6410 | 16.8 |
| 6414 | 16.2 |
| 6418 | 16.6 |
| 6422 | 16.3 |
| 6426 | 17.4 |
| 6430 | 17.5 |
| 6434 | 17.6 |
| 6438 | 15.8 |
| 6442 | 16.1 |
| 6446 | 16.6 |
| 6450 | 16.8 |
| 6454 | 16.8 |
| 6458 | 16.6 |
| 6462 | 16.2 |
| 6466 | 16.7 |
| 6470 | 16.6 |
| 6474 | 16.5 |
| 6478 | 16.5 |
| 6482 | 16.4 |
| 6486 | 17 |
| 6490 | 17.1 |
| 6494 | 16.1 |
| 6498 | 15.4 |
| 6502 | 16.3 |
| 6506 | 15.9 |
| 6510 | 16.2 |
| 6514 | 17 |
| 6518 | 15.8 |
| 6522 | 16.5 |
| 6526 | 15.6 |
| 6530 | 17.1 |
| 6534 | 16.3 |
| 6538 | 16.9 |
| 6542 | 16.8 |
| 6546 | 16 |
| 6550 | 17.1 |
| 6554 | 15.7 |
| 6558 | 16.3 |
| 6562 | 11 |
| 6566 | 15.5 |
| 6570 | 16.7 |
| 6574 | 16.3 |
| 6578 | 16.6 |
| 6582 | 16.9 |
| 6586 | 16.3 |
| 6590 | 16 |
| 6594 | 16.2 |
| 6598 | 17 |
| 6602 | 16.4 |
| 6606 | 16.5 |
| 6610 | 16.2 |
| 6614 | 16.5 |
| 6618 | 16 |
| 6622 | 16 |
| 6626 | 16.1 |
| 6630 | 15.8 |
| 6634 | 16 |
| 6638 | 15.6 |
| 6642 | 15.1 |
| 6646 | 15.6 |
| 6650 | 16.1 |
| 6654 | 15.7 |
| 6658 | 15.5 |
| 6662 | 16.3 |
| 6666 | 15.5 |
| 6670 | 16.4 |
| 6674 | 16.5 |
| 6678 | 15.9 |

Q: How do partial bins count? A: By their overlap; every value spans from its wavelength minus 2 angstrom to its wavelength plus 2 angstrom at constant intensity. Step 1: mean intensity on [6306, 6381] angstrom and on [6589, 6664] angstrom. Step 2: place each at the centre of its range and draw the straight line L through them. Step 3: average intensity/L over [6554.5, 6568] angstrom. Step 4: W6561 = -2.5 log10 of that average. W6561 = 0.13 mag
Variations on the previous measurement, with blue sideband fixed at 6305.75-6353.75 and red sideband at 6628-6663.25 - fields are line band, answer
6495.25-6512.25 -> 0.04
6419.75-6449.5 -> 0.01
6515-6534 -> 0.01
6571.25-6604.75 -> -0.03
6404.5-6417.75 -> 0.03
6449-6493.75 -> 0.00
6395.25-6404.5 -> 0.07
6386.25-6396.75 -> 0.02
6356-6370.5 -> 0.02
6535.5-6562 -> 0.01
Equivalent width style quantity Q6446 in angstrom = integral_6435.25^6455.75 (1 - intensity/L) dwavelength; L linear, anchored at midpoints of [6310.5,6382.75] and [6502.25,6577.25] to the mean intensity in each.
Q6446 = 0.3 angstrom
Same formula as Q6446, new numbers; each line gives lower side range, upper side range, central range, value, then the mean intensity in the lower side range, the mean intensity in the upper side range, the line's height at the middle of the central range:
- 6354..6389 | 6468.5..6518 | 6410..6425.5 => 0.3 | 17.1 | 16.4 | 16.8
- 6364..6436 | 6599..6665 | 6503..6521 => 0.2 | 16.9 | 16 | 16.5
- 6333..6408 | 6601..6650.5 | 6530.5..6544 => -0.3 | 17.1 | 16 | 16.4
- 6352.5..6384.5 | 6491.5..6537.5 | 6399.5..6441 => 0.4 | 17.2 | 16.2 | 16.8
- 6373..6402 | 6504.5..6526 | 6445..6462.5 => -0.1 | 16.8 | 16.2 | 16.5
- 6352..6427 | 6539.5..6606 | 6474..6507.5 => 0.1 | 16.8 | 16.1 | 16.4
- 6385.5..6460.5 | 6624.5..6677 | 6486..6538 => 0.0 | 16.6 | 15.9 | 16.3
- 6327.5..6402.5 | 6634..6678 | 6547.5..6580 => 1.2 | 17.1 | 15.8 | 16.3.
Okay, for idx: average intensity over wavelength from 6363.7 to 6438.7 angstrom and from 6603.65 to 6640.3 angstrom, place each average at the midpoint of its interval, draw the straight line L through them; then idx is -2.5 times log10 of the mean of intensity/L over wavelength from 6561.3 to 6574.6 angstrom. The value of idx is 0.08 mag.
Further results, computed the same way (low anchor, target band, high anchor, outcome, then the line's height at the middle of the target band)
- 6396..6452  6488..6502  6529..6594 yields 0.01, 16.3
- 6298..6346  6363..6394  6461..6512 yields -0.02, 17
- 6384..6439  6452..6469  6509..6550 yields 0.00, 16.6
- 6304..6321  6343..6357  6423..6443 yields -0.03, 17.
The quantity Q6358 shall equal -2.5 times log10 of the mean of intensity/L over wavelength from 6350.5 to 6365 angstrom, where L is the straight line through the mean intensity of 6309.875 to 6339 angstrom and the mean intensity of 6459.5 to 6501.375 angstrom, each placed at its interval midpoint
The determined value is 0.02 mag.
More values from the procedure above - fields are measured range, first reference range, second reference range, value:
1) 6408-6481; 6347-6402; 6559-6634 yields 0.00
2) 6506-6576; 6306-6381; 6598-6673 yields 0.03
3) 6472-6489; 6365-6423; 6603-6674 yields -0.01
